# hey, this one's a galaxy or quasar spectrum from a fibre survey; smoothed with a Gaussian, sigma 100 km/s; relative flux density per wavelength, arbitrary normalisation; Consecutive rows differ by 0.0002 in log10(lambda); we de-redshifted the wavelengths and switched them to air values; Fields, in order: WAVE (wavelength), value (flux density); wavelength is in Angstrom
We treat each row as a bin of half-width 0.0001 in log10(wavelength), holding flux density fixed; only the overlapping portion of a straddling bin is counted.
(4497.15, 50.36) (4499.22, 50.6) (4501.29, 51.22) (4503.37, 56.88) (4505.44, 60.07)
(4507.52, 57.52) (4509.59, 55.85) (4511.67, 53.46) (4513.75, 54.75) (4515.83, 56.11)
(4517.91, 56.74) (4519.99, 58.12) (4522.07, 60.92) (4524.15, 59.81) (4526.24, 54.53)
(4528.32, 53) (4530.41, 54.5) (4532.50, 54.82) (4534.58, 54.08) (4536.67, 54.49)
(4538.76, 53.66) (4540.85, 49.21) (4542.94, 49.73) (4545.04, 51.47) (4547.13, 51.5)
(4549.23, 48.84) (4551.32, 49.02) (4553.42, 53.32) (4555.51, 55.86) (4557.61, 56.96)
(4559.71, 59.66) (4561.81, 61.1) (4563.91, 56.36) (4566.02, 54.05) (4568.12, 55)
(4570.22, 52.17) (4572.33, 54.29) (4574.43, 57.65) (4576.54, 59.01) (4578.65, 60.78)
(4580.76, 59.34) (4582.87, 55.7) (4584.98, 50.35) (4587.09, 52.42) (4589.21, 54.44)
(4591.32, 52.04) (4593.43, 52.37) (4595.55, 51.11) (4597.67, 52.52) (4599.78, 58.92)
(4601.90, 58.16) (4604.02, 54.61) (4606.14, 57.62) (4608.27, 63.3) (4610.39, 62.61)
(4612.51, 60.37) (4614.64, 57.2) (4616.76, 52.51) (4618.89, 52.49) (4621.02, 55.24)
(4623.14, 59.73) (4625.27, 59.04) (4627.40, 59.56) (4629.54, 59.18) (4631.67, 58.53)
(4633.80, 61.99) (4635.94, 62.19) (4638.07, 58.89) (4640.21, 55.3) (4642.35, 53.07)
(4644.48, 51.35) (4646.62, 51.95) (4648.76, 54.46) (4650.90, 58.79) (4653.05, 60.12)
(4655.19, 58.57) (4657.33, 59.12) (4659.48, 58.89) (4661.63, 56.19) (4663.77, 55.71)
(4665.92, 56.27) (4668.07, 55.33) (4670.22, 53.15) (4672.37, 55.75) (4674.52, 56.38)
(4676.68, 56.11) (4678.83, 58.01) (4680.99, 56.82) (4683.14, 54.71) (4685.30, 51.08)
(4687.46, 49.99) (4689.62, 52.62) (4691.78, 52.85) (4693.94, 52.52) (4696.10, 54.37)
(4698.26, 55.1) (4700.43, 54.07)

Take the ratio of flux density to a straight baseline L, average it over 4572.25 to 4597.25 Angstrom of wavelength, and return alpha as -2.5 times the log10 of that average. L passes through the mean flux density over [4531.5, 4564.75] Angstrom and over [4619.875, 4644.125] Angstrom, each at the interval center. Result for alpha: 0.02 mag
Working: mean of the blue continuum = 53.8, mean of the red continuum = 58.2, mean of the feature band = 54.9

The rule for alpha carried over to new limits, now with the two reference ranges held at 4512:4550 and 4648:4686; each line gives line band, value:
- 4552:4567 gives -0.04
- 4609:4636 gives -0.05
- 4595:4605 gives 0.00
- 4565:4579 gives -0.02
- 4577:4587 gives -0.02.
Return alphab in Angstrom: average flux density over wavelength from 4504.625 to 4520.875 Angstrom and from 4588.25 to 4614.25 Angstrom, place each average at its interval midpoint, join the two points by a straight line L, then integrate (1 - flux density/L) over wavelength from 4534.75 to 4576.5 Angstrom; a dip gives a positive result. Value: 1.8 Angstrom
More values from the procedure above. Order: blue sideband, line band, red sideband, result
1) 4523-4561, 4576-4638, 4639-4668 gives -2.2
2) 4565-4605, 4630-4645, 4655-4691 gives -0.6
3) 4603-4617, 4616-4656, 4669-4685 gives 0.3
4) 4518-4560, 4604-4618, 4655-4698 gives -1.0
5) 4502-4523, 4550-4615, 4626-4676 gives 1.0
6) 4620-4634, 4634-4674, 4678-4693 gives 0.0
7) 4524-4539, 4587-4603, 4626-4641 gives 1.0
